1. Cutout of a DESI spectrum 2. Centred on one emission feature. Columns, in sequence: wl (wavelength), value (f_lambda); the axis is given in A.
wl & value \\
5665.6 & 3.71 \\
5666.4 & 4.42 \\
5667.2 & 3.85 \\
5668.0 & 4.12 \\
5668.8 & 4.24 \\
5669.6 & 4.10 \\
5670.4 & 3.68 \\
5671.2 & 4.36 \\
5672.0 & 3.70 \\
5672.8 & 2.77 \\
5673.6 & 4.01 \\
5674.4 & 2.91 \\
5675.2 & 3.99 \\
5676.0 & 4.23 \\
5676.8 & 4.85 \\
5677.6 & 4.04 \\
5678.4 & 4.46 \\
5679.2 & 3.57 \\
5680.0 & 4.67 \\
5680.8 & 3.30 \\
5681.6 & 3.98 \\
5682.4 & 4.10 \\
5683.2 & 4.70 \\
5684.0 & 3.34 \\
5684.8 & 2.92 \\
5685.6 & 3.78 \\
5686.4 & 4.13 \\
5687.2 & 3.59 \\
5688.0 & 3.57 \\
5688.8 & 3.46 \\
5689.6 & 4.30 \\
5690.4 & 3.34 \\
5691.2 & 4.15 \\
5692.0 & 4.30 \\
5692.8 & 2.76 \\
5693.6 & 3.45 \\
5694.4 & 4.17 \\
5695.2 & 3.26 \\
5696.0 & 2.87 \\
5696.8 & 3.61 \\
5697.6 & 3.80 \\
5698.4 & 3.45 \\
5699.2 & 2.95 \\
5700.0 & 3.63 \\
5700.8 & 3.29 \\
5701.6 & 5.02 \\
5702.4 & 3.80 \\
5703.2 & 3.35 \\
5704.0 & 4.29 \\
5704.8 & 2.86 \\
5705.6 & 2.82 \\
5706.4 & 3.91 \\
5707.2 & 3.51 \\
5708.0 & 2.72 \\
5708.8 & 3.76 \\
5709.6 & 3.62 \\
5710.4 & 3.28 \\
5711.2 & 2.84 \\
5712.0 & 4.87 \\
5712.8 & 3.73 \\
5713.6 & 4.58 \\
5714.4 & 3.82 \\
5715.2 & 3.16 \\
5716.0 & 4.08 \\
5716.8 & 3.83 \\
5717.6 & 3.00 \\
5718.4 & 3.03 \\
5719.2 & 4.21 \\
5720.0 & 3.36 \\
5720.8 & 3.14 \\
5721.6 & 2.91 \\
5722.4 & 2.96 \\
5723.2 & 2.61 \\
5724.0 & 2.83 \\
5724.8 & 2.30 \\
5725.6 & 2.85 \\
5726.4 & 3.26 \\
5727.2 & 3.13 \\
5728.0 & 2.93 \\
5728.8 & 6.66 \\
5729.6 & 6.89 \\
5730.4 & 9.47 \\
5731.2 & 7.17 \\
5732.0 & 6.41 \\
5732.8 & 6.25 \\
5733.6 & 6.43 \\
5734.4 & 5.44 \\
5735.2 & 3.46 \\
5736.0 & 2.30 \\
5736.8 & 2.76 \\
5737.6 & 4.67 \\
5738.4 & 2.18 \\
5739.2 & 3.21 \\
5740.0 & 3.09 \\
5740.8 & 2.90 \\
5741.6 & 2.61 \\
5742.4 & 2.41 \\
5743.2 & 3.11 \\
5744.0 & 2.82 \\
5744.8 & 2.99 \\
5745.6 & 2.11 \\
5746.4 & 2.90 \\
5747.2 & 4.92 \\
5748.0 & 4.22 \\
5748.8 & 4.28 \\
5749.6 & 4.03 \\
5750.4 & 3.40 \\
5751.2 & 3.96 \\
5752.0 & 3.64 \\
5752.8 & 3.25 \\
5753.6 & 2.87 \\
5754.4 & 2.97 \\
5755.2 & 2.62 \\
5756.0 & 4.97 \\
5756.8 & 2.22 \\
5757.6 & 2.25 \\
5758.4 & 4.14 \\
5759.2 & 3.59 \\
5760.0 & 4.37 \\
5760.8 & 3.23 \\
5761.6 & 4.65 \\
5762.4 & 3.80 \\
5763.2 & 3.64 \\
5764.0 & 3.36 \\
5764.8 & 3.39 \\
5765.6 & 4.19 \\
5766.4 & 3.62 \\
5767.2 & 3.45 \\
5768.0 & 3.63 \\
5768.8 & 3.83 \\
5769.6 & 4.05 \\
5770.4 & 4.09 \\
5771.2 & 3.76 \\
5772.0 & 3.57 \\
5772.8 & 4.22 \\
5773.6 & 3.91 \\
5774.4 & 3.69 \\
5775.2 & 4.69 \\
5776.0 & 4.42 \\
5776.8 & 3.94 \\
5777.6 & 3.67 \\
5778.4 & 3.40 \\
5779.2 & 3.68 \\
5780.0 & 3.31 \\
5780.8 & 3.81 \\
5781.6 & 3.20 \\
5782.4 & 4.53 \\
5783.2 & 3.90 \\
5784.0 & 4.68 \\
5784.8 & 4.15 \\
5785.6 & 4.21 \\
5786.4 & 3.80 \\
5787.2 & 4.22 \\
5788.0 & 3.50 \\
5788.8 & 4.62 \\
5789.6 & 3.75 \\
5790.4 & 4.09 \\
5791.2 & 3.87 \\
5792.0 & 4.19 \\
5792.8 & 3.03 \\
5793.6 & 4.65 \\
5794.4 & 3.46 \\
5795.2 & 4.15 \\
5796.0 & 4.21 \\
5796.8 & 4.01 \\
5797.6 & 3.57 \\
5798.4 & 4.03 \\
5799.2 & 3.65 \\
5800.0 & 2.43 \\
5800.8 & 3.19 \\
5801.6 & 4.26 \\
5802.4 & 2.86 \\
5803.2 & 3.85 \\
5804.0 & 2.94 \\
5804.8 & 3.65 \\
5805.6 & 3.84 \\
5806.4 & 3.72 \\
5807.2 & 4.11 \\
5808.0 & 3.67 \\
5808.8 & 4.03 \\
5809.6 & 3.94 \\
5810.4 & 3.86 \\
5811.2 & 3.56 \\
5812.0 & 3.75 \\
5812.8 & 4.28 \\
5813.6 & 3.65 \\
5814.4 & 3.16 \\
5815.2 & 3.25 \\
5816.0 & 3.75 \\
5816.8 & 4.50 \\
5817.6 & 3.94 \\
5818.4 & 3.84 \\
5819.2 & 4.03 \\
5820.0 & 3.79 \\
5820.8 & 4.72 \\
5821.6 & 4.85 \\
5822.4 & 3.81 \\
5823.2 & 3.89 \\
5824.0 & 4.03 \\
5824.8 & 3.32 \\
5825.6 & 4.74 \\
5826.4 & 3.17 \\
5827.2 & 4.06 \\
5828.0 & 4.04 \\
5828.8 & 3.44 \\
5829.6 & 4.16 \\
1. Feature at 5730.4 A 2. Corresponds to Hbeta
